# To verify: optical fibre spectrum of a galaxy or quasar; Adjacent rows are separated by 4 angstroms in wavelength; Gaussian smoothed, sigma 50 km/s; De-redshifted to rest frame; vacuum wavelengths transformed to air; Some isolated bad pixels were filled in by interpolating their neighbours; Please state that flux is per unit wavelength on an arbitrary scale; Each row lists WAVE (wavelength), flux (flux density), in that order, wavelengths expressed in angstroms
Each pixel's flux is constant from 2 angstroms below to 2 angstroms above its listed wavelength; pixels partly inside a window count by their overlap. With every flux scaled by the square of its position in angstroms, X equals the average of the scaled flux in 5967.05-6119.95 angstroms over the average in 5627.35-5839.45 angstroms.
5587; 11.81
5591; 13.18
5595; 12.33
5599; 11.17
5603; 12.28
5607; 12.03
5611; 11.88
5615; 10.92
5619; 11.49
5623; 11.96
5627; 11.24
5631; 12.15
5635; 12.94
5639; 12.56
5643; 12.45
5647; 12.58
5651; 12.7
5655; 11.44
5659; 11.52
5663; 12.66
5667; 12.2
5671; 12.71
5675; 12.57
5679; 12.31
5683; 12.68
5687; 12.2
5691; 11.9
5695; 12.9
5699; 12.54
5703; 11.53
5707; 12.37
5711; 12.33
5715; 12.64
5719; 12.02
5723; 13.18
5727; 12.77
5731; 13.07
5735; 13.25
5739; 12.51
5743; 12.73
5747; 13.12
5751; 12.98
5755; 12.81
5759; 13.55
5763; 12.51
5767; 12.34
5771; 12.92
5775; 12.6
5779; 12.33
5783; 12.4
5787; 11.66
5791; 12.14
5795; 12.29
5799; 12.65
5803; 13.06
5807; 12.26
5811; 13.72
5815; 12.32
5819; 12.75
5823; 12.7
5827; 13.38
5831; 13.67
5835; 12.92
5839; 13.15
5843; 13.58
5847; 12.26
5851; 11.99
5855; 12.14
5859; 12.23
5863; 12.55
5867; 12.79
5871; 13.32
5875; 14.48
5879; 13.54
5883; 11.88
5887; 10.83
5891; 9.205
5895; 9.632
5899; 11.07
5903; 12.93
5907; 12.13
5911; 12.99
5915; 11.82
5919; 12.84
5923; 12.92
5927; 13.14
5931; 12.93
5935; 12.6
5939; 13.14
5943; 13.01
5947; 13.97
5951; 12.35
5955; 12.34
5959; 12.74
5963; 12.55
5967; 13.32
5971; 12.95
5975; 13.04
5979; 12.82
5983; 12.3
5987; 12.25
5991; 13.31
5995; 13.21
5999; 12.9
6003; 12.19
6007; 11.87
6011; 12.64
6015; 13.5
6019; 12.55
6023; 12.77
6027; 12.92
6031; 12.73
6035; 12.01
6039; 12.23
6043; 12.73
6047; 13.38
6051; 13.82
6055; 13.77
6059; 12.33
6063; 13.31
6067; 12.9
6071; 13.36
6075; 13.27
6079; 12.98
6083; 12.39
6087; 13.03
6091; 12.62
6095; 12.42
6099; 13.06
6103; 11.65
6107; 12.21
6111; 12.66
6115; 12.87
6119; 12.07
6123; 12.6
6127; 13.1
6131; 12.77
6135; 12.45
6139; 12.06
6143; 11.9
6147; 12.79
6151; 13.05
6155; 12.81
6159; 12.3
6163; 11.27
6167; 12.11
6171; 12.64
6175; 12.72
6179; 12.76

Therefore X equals 1.1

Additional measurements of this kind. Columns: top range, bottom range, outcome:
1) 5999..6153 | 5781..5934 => 1.10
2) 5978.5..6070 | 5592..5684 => 1.21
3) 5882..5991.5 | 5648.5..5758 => 1.07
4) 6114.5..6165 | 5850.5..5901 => 1.14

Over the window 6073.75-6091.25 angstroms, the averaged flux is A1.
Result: 12.9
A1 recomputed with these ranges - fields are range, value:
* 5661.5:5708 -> 12.4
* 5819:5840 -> 13.1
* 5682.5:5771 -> 12.6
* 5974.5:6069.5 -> 12.8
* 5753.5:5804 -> 12.5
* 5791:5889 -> 12.8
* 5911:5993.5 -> 12.8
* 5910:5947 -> 12.9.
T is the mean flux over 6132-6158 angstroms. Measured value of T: 12.5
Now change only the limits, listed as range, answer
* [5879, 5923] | 11.7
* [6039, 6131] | 12.8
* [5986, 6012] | 12.6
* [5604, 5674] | 12.1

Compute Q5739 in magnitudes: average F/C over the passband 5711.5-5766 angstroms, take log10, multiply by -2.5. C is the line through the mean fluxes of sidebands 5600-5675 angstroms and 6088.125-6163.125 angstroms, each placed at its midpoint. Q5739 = -0.06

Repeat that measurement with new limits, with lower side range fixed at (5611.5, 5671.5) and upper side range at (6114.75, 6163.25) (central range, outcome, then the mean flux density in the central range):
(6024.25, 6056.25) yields -0.044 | 12.9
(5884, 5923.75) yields 0.063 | 11.6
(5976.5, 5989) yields -0.010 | 12.5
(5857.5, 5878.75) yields -0.074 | 13.1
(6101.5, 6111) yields 0.033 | 12.1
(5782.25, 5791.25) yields 0.017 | 12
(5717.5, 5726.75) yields -0.045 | 12.7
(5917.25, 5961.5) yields -0.050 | 12.9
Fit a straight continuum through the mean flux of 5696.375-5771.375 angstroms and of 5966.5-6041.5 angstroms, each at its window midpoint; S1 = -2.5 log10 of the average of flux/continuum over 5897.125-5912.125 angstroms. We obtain 0.04 mag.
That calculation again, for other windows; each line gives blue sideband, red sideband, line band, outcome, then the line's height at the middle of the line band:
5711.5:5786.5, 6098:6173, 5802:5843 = -0.03 mag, 12.7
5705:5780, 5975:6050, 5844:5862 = 0.04 mag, 12.7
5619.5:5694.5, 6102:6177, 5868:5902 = 0.05 mag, 12.3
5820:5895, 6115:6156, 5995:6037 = -0.01 mag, 12.5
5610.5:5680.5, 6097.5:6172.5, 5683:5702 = -0.02 mag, 12.2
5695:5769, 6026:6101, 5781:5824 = 0.02 mag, 12.7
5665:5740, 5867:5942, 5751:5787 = -0.02 mag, 12.4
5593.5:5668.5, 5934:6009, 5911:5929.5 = 0.00 mag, 12.7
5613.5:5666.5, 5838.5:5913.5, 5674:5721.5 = -0.02 mag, 12.1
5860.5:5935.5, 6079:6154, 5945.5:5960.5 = -0.04 mag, 12.4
